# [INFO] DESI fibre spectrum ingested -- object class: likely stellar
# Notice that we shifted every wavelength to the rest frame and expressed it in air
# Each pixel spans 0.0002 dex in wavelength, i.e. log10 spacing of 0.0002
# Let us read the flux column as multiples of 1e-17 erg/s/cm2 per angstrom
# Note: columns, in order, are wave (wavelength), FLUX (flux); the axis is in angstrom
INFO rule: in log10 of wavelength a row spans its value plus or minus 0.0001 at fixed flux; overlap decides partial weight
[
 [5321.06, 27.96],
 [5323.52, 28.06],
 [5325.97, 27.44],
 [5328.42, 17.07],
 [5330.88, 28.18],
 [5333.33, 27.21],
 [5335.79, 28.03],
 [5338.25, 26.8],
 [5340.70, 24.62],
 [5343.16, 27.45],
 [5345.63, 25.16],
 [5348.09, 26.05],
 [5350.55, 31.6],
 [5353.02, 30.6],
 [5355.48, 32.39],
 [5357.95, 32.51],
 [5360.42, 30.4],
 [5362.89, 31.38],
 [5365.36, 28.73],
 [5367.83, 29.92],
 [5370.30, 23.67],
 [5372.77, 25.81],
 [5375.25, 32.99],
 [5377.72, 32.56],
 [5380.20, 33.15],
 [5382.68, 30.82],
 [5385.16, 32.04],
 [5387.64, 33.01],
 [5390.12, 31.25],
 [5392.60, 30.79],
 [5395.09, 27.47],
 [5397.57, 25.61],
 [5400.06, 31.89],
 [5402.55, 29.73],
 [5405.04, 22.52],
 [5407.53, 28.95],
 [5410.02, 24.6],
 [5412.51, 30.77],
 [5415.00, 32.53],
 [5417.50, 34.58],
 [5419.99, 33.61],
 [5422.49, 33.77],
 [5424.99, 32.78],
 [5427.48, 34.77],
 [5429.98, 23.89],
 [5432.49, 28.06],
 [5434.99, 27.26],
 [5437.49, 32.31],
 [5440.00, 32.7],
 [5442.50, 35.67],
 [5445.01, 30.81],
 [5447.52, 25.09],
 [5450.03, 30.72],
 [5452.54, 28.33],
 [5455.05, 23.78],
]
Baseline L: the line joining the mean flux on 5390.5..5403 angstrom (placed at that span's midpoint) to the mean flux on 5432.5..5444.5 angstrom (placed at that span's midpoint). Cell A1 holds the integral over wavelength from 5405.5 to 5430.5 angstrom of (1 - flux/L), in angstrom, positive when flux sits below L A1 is -0.5 angstrom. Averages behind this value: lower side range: 29.2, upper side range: 31.5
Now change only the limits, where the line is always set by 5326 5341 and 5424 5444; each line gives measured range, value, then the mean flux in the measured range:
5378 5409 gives -1.2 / 29.8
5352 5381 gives -3.2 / 30.3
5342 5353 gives -0.7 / 27.9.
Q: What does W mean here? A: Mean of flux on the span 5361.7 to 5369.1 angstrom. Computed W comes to 30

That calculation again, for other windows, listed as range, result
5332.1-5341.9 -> 26.7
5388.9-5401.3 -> 29.4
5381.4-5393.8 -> 31.6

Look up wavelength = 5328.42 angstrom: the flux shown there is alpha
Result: 17.07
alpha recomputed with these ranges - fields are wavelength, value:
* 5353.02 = 30.6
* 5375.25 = 32.99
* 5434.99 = 27.26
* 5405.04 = 22.52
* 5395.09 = 27.47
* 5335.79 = 28.03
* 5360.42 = 30.4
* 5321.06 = 27.96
